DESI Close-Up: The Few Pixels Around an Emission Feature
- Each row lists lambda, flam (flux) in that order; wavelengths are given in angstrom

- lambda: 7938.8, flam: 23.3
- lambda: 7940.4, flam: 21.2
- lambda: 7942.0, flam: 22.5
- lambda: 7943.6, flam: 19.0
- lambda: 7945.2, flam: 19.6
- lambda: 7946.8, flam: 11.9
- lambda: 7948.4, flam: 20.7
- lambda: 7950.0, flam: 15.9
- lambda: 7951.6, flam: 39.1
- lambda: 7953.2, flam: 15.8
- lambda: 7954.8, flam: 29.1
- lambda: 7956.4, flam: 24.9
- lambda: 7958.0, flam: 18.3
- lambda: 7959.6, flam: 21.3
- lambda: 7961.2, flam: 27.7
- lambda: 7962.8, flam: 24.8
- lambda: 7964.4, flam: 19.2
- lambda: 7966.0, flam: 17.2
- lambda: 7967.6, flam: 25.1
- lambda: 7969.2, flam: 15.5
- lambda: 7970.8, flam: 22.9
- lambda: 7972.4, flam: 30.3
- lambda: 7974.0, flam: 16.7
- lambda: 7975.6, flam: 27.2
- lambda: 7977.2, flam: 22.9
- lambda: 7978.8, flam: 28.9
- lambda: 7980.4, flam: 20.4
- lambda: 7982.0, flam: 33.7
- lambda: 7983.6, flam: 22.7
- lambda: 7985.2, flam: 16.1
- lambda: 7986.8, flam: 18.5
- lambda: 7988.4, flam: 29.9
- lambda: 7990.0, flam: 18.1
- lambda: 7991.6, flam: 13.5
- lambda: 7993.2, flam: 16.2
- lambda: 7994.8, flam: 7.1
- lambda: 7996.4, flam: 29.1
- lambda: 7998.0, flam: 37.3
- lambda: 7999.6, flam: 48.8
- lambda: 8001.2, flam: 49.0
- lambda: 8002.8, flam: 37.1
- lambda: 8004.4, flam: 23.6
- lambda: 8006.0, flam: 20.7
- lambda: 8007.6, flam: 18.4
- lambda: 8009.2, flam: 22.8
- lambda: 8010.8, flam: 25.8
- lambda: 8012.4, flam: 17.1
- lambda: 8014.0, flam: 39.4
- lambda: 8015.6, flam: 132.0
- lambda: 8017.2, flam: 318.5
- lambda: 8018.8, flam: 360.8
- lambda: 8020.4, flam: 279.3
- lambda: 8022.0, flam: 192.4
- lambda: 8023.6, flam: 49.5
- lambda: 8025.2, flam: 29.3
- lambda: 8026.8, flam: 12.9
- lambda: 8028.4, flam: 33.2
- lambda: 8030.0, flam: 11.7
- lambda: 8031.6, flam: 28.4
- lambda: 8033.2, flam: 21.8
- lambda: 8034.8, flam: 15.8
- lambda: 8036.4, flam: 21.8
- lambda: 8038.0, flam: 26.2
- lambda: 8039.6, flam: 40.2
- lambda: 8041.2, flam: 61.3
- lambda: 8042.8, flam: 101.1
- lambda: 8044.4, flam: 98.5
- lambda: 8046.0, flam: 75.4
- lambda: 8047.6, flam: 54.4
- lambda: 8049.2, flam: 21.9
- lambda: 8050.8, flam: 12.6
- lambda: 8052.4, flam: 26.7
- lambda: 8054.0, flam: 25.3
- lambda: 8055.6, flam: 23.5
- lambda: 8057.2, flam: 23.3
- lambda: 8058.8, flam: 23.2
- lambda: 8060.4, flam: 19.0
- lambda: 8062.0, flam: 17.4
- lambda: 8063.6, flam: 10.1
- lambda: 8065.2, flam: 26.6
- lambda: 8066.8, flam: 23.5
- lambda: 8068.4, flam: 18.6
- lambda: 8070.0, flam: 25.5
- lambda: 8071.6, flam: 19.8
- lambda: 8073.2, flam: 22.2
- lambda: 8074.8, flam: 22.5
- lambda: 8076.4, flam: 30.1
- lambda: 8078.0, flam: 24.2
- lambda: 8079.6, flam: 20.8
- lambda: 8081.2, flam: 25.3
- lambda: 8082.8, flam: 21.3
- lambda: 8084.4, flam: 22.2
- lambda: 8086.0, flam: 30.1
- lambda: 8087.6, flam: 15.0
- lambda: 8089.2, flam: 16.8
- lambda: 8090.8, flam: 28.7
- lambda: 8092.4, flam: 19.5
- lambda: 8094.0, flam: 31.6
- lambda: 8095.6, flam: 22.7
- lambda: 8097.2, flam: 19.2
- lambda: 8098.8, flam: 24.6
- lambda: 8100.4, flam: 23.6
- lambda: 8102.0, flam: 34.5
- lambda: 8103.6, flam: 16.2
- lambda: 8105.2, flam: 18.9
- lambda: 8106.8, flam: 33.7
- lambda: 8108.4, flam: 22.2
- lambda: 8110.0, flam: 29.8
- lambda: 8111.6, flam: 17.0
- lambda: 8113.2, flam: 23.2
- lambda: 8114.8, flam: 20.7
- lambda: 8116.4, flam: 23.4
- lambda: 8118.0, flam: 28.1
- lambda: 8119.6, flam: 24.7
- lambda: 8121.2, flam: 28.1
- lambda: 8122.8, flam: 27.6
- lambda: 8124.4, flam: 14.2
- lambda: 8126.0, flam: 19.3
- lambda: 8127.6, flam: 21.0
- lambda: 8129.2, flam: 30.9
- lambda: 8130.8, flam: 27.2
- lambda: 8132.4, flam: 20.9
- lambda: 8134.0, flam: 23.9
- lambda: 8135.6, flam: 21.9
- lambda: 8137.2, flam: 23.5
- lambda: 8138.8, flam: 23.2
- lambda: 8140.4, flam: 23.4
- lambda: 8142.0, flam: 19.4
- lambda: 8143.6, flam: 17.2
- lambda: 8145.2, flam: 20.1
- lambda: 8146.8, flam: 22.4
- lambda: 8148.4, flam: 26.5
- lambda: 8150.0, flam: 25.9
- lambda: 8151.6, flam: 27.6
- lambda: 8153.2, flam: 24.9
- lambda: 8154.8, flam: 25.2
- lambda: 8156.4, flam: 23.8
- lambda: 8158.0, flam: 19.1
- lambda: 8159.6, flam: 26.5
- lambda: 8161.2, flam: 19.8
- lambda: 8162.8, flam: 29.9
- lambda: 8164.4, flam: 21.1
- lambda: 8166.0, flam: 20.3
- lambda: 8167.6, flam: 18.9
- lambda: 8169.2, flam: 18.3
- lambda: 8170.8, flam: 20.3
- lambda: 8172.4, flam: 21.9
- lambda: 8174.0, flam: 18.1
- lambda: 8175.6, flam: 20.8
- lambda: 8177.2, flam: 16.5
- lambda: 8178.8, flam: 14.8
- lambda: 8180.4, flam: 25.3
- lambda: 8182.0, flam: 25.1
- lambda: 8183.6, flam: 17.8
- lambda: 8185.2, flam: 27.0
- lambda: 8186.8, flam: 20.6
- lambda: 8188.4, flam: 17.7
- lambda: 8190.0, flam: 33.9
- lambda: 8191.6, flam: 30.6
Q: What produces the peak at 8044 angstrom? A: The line [N II] 6583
